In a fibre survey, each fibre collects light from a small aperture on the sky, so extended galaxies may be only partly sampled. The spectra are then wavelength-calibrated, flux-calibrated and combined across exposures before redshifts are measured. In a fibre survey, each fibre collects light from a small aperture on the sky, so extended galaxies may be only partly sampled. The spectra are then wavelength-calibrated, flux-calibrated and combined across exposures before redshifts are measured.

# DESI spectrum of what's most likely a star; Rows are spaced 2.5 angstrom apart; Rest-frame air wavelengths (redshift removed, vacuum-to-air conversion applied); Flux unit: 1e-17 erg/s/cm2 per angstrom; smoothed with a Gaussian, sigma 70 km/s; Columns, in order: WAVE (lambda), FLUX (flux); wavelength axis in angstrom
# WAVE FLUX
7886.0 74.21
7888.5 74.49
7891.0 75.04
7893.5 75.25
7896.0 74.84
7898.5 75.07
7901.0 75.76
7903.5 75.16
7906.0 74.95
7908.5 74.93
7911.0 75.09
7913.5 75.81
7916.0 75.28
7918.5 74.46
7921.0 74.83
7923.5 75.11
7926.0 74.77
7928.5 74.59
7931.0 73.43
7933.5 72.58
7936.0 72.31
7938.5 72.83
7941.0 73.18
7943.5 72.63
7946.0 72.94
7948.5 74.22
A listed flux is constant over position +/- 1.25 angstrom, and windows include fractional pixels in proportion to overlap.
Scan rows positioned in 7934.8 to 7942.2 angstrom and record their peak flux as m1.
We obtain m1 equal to 73.18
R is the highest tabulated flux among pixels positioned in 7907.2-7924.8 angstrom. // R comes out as 75.81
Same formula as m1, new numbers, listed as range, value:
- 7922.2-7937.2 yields 75.11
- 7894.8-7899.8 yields 75.07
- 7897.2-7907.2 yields 75.76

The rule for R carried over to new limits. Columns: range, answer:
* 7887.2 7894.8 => 75.25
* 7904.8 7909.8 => 74.95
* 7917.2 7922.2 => 74.83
